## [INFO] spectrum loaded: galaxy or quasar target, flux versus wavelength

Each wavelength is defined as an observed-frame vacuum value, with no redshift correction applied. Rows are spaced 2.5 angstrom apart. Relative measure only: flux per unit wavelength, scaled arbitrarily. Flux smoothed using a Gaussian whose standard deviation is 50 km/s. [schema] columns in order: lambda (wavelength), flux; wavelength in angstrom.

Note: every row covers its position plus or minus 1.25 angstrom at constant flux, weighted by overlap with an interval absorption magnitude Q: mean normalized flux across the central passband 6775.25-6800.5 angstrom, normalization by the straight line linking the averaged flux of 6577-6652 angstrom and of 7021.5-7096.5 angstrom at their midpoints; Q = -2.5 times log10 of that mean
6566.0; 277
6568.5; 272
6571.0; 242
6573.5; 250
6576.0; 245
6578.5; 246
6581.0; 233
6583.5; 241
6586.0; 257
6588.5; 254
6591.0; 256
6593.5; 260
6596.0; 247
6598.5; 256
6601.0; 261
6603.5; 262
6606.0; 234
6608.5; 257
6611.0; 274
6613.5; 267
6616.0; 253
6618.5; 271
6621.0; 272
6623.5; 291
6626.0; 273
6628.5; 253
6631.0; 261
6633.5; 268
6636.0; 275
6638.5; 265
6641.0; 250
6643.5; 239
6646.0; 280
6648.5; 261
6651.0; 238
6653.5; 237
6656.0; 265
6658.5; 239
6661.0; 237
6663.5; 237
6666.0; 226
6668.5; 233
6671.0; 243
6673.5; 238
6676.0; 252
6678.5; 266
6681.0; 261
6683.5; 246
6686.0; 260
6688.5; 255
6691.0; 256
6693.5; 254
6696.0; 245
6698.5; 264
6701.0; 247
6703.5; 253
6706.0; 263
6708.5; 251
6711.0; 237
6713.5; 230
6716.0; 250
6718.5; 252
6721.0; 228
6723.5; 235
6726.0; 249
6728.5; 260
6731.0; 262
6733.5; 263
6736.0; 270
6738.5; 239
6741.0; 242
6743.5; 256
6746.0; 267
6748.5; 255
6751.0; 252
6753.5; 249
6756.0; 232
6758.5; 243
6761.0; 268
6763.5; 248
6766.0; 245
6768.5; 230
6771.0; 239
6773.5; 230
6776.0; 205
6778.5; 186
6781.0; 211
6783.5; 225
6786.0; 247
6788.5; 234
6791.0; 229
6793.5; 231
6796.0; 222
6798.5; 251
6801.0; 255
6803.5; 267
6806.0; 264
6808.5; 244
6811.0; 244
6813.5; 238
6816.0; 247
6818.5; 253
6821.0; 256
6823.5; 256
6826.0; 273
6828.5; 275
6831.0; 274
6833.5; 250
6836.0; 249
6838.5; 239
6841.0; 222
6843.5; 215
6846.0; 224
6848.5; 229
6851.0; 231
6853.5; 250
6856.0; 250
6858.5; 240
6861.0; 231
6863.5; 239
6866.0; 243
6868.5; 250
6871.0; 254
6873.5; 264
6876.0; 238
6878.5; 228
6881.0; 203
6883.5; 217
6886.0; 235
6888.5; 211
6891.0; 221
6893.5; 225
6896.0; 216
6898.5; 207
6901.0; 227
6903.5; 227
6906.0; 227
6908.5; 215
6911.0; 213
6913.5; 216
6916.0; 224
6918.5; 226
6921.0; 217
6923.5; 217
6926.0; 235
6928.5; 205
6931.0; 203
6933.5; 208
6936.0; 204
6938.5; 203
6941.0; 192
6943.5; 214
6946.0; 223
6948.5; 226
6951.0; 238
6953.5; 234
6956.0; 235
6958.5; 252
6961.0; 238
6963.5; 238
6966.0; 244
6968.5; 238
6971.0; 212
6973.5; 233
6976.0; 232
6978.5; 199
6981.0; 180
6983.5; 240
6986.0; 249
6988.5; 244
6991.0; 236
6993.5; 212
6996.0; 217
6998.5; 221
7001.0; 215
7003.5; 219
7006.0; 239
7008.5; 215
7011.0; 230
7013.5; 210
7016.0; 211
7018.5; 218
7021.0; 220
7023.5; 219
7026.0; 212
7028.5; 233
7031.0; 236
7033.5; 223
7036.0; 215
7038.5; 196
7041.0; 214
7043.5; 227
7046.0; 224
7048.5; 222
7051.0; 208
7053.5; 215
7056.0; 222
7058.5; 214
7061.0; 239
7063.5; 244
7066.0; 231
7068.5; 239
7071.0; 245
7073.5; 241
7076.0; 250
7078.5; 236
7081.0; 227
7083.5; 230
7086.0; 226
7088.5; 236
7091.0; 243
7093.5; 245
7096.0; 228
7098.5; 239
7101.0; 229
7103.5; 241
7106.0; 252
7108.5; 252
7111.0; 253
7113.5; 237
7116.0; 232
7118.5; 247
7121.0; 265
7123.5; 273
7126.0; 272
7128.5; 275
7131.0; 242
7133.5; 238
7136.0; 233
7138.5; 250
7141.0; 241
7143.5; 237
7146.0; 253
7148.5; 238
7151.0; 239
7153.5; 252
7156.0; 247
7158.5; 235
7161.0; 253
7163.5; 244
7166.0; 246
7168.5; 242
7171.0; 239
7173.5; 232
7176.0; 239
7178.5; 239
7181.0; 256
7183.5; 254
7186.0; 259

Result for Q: 0.097 mag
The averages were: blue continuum 259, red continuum 228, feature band 225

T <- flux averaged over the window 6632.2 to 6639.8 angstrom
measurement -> 269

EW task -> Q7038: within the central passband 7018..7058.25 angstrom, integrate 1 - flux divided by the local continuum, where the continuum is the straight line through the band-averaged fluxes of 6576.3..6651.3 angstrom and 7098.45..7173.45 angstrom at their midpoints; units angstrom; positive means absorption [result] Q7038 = 4.8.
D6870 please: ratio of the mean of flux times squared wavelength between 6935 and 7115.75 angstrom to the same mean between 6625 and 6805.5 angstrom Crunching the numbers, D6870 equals 1.01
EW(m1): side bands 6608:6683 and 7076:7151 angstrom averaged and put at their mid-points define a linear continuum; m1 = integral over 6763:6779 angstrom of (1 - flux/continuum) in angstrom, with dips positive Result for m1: 1.6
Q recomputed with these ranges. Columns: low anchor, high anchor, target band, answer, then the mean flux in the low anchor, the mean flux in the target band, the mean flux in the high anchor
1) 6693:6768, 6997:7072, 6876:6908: 0.069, 250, 221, 222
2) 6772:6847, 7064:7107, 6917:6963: 0.086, 241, 221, 238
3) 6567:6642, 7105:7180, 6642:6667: 0.048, 258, 246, 247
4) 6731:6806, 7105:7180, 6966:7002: 0.094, 242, 224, 247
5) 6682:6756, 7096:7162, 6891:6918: 0.135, 251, 220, 247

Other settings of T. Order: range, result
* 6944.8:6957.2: 231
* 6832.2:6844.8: 235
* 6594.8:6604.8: 256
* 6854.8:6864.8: 240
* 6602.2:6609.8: 251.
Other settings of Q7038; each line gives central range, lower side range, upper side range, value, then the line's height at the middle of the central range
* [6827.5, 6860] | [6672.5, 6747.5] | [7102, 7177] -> 1.08 angstrom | 250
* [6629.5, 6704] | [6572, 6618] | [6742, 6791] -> -1.49 angstrom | 247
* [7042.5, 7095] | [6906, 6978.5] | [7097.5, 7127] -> 2.33 angstrom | 242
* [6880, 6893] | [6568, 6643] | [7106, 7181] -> 1.75 angstrom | 252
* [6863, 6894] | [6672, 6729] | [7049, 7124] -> 1.42 angstrom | 244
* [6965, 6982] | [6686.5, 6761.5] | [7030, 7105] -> 1.12 angstrom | 235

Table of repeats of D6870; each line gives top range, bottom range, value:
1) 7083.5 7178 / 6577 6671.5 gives 1.11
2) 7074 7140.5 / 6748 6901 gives 1.11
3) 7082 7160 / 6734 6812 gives 1.12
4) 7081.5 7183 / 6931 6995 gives 1.14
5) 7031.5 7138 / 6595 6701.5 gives 1.05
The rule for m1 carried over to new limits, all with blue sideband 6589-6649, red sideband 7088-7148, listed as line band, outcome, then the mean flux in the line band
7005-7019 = 1.65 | 220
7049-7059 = 1.33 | 215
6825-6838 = -0.37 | 263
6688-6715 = 0.93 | 250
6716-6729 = 0.71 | 244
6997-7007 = 1.08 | 223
